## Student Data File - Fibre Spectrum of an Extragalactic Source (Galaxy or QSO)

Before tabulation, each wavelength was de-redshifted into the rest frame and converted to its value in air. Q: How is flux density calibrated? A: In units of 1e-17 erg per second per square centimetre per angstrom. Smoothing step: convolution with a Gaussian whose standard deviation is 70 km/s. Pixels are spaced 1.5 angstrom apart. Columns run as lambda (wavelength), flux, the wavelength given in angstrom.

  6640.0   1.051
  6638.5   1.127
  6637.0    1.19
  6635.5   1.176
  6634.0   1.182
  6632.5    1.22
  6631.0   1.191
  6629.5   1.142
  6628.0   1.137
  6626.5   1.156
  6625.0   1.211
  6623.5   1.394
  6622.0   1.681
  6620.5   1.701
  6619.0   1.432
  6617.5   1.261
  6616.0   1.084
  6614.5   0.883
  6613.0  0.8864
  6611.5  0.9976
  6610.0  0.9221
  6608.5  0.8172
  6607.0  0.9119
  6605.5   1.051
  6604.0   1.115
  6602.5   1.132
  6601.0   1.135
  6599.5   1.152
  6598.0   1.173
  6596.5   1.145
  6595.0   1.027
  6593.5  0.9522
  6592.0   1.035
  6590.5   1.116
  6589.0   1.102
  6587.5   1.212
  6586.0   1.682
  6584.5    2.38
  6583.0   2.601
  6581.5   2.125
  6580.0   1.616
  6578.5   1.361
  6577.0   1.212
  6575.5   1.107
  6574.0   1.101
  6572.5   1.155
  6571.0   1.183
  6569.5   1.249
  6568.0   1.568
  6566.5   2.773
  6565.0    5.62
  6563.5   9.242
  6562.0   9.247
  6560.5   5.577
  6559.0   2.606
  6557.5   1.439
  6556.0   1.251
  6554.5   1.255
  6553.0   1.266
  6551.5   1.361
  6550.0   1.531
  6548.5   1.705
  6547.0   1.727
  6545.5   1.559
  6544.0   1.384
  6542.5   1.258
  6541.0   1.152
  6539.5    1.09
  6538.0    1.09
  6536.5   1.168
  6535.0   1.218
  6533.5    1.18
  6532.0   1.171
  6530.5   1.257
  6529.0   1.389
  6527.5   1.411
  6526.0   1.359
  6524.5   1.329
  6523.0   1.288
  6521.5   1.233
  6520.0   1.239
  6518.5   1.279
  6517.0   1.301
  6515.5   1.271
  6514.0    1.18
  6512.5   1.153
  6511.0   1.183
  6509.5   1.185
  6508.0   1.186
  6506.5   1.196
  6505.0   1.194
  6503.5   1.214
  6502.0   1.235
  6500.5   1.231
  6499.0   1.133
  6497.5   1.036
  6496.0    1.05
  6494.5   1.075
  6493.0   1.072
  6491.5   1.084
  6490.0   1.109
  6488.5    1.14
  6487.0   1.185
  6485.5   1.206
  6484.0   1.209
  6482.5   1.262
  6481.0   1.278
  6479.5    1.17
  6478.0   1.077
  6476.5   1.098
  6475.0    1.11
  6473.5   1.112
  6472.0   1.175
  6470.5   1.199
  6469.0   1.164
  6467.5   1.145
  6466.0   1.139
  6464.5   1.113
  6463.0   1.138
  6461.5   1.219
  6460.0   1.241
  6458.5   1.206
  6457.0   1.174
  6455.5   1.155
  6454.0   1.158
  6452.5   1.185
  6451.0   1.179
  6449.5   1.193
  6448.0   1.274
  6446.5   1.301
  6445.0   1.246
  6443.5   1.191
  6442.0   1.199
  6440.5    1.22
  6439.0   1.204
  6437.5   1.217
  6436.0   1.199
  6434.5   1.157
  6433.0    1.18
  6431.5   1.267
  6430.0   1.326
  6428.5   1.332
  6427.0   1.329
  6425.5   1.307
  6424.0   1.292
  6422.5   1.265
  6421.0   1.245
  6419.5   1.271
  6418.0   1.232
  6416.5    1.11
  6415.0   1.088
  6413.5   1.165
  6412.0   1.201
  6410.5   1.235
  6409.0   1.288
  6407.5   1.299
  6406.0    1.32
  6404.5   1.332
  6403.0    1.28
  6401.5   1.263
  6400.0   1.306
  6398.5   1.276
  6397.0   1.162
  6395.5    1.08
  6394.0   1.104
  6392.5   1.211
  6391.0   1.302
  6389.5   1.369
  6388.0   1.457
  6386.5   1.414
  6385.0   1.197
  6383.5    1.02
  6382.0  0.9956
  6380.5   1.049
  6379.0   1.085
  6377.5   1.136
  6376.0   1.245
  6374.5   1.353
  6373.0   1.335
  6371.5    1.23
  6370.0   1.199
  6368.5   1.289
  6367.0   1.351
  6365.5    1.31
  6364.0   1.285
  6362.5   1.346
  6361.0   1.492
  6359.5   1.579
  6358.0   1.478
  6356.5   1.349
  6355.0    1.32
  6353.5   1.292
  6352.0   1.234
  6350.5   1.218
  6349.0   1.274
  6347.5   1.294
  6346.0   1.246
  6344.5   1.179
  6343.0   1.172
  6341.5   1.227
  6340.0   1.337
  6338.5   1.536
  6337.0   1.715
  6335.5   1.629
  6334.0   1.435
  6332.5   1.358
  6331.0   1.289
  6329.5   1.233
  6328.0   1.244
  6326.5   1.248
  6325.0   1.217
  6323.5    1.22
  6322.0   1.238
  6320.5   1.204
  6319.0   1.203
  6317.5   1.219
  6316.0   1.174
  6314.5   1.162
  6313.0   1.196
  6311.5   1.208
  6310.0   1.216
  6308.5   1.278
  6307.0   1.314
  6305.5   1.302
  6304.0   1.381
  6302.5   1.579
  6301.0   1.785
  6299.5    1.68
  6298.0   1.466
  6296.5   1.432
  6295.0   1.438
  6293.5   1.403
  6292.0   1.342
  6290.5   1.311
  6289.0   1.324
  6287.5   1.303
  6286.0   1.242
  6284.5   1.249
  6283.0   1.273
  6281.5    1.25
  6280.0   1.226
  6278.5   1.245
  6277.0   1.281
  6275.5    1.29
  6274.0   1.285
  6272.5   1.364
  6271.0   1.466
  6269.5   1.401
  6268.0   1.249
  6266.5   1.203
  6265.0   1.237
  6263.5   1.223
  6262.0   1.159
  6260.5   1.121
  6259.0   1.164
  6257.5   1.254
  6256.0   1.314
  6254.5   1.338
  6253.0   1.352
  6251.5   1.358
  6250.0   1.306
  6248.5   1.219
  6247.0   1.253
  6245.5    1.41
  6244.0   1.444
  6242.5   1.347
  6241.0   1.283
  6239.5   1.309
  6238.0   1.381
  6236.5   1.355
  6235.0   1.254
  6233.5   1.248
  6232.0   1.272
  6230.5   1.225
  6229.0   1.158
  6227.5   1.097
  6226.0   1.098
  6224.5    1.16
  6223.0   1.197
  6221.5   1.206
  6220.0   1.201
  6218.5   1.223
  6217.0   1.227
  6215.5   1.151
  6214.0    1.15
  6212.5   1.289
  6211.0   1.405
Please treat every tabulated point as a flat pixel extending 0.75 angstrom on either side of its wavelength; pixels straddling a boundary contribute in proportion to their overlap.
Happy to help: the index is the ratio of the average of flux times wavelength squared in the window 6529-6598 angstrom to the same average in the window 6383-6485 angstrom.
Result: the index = 1.66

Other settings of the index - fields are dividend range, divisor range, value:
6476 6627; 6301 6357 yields 1.26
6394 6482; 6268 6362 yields 0.95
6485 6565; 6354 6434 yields 1.40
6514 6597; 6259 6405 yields 1.52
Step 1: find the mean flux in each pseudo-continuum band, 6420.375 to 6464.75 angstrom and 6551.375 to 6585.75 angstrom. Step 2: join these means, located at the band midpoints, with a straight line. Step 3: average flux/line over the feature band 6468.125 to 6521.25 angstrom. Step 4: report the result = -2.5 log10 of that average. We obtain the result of 0.46 mag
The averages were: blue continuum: 1.22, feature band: 1.17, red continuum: 2.63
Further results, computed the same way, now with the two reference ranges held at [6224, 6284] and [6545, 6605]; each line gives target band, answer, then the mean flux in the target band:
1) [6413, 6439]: 0.338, 1.23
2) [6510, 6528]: 0.446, 1.27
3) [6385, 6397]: 0.256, 1.26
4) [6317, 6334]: 0.155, 1.25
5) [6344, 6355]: 0.195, 1.25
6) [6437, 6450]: 0.370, 1.23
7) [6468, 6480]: 0.498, 1.14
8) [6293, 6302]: -0.121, 1.54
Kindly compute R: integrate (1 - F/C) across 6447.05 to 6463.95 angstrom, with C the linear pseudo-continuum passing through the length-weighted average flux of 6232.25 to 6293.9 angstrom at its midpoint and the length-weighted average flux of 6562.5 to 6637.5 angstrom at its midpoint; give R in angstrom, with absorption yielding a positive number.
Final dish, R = 3.0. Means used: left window 1.29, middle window 1.19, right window 1.56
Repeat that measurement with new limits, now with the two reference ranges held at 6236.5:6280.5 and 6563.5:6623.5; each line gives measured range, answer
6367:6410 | 4.5 angstrom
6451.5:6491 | 7.5 angstrom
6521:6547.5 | 3.5 angstrom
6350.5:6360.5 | 0.0 angstrom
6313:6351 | 1.6 angstrom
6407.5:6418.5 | 1.6 angstrom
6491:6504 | 3.0 angstrom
